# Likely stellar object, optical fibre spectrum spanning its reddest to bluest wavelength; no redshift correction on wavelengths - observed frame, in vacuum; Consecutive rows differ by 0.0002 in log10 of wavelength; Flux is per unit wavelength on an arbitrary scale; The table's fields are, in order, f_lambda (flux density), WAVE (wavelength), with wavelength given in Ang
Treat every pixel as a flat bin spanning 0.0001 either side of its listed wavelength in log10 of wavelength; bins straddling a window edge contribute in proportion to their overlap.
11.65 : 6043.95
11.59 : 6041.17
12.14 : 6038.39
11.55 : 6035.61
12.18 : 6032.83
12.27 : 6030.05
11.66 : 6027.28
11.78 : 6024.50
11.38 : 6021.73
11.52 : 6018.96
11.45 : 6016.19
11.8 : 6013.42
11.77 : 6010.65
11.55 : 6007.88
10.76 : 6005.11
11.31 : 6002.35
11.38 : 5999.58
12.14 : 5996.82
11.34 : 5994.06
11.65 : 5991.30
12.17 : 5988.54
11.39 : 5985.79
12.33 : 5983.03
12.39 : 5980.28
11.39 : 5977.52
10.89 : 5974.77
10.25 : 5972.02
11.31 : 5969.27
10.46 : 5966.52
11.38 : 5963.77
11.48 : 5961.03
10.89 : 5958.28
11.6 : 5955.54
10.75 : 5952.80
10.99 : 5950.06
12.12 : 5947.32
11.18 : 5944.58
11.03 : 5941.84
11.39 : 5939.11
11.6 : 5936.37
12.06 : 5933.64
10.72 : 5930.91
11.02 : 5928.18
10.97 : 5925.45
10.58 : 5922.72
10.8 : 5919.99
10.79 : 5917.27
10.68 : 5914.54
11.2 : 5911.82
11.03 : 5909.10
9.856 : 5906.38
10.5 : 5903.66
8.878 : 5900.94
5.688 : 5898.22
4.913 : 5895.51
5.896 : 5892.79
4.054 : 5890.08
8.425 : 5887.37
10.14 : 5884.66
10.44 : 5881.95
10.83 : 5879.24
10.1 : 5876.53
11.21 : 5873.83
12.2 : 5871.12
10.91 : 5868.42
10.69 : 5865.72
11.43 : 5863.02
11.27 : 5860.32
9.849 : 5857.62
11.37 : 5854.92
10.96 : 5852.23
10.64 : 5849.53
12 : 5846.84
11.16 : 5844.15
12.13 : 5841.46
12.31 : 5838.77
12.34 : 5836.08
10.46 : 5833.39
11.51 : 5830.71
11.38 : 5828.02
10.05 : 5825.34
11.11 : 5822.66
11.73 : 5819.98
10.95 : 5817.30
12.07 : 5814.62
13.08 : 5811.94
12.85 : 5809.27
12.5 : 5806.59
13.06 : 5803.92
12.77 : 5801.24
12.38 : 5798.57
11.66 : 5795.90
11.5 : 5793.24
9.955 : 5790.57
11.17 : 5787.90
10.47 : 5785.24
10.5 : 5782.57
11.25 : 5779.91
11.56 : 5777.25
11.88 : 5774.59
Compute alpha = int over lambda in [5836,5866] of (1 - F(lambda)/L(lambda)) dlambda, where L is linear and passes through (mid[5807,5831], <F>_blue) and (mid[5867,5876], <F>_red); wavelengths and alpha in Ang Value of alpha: 0.3 Ang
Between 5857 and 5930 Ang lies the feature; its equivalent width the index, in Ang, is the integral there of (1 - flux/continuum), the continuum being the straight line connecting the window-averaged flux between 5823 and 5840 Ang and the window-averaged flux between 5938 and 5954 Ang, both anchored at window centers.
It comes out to 9.6 Ang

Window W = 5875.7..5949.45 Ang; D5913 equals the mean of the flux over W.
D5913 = 9.9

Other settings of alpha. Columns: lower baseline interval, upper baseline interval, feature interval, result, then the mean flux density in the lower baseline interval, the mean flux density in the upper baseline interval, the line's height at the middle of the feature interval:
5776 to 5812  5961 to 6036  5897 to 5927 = 3.87 Ang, 11.7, 11.5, 11.6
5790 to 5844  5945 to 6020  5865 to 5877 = 0.59 Ang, 11.8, 11.4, 11.7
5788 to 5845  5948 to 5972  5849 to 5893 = 5.31 Ang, 11.8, 11.1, 11.5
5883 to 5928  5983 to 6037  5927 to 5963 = -4.46 Ang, 9.09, 11.7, 10.1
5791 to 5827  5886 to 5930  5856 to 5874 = -1.32 Ang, 11.9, 9.1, 10.3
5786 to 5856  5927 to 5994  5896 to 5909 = 3.14 Ang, 11.6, 11.4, 11.5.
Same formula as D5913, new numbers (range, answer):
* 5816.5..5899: 10.3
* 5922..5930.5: 10.9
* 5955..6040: 11.5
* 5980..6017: 11.7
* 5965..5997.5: 11.5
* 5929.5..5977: 11.2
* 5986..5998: 11.8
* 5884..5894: 6.94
